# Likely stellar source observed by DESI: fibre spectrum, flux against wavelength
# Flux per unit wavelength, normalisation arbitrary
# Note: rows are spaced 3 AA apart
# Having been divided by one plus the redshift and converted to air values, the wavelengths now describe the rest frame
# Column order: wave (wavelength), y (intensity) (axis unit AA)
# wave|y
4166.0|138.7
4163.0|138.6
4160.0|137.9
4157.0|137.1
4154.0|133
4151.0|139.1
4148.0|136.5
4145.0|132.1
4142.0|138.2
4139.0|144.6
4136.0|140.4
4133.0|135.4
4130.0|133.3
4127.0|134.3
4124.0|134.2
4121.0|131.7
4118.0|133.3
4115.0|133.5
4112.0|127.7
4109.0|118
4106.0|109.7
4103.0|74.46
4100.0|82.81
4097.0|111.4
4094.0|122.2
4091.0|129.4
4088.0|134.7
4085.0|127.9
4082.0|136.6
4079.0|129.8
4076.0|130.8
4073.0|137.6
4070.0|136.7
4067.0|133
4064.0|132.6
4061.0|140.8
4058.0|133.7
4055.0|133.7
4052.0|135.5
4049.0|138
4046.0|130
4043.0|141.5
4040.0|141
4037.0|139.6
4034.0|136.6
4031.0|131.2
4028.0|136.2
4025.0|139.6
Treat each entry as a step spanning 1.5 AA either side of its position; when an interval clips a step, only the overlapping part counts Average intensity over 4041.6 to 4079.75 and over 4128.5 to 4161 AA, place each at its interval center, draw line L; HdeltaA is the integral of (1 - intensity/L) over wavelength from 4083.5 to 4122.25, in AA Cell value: 5.1 AA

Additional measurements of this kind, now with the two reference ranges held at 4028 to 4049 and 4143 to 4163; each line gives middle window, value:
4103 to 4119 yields 1.98 AA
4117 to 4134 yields 0.33 AA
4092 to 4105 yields 3.53 AA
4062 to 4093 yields 0.83 AA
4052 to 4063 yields 0.06 AA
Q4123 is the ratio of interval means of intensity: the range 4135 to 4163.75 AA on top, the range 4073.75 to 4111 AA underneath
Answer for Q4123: 1.2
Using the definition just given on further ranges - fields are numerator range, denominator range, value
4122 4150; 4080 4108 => 1.19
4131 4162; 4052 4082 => 1.02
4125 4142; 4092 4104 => 1.38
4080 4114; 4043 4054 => 0.86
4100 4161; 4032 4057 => 0.94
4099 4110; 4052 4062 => 0.71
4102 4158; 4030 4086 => 0.96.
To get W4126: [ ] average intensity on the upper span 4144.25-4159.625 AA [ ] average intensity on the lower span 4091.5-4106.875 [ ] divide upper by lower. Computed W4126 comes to 1.34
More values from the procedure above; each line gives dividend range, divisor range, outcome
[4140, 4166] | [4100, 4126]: 1.16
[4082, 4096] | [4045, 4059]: 0.96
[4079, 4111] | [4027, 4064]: 0.85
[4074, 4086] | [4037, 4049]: 0.96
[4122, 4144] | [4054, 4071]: 1.01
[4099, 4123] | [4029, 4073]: 0.85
